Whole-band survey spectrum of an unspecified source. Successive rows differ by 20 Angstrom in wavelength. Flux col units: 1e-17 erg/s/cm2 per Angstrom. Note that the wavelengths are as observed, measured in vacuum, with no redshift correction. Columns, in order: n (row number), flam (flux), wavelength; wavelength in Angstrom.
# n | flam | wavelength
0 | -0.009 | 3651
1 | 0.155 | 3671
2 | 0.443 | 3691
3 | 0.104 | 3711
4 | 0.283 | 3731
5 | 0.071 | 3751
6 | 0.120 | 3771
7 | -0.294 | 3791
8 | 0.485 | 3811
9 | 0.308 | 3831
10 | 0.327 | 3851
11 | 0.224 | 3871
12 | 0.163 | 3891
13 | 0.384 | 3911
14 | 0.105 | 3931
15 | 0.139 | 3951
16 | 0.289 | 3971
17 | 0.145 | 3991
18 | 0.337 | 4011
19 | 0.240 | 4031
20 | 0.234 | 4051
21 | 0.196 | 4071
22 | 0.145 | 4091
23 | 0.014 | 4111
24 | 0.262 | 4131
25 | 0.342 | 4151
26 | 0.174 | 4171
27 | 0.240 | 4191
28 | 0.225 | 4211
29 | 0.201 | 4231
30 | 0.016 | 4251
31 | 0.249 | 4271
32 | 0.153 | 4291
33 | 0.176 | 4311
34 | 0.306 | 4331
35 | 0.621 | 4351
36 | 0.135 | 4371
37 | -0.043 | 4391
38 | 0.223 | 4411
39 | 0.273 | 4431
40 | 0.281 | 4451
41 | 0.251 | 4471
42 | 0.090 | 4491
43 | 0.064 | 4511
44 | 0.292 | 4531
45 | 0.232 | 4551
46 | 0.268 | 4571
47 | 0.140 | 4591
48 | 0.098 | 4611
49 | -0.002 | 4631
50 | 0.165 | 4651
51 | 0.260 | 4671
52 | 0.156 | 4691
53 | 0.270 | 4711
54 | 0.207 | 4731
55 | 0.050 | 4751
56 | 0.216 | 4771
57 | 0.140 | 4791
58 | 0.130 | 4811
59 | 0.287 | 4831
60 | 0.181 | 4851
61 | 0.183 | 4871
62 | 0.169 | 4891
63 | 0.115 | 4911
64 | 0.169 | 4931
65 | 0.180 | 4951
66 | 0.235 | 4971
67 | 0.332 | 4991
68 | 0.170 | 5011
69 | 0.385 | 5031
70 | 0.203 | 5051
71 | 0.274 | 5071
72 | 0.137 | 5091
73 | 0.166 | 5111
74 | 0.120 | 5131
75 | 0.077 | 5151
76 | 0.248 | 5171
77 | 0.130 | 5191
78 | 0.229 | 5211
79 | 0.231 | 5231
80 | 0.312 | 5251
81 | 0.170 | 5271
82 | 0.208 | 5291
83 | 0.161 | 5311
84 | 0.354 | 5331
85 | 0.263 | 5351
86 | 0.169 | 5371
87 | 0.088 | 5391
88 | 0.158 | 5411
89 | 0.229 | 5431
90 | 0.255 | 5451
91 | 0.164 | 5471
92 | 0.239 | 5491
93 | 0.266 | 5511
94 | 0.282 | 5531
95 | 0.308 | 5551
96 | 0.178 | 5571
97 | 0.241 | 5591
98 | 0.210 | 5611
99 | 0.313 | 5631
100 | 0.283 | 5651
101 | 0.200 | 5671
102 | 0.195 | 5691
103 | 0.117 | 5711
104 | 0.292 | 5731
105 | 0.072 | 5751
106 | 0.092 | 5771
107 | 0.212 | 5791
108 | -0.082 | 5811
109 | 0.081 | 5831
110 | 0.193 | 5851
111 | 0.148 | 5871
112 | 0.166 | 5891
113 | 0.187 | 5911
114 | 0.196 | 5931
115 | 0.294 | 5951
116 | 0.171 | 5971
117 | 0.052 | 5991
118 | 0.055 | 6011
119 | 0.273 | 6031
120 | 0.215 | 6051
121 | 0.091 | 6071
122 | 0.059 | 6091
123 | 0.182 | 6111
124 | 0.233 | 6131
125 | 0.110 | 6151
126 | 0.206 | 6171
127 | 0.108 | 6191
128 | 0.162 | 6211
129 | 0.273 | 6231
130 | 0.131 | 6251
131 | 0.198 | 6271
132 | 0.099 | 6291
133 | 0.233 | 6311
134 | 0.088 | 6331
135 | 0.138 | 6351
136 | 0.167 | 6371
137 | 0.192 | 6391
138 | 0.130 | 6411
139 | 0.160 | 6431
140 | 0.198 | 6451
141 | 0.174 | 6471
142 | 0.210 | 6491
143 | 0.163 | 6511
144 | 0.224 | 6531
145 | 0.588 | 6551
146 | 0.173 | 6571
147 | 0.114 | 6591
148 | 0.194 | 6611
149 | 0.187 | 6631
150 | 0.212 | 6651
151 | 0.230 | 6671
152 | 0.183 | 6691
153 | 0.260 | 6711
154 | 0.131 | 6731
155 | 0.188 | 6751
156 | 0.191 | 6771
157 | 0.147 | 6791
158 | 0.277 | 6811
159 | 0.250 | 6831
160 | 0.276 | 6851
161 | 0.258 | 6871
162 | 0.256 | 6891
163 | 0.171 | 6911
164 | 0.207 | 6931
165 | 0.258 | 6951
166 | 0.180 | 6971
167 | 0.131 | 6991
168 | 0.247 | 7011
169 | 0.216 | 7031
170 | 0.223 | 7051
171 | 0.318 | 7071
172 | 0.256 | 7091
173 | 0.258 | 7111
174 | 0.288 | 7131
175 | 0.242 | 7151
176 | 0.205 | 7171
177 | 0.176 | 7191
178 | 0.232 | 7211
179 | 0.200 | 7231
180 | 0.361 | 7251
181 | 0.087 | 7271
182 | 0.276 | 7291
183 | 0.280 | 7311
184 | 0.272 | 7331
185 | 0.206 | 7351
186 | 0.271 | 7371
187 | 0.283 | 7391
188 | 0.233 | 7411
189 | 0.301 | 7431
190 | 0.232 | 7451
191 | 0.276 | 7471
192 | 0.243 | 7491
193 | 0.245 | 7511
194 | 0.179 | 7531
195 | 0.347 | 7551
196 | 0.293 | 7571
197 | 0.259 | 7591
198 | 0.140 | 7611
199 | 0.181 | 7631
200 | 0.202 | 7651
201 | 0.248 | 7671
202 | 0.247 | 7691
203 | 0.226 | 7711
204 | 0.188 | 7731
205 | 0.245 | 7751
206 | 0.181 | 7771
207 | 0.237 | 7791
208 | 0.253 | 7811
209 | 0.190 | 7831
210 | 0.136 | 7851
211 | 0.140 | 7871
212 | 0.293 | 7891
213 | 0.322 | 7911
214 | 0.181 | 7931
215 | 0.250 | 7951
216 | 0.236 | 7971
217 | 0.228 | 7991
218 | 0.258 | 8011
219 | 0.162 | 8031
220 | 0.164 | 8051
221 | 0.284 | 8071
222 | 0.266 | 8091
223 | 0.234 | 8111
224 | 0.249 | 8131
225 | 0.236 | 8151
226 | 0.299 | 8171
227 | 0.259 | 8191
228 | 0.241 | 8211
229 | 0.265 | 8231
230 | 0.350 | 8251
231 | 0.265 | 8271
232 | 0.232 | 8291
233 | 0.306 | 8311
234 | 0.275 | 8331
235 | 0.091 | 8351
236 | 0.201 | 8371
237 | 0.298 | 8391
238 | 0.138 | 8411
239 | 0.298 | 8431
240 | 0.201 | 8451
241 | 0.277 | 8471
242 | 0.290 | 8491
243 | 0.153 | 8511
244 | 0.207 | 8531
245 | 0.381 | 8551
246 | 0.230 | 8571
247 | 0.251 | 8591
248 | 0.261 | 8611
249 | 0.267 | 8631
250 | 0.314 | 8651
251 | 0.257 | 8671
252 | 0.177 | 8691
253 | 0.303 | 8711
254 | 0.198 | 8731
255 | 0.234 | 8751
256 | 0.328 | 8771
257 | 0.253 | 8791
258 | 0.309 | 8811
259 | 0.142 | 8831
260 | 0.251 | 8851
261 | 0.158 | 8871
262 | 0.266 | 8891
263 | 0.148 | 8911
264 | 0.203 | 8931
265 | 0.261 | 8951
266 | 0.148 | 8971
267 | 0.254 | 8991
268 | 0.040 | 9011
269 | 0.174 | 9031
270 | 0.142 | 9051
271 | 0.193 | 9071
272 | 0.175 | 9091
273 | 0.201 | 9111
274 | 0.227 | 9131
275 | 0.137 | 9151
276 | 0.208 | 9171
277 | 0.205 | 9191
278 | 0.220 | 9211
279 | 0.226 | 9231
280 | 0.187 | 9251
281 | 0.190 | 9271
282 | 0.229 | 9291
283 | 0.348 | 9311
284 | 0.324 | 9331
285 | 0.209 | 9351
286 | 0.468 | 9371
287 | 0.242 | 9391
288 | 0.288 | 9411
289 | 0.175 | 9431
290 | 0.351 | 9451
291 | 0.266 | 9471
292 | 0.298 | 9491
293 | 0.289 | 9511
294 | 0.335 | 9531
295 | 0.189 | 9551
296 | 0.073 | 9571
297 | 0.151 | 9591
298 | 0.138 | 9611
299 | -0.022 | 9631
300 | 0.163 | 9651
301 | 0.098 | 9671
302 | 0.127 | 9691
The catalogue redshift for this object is 0.758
